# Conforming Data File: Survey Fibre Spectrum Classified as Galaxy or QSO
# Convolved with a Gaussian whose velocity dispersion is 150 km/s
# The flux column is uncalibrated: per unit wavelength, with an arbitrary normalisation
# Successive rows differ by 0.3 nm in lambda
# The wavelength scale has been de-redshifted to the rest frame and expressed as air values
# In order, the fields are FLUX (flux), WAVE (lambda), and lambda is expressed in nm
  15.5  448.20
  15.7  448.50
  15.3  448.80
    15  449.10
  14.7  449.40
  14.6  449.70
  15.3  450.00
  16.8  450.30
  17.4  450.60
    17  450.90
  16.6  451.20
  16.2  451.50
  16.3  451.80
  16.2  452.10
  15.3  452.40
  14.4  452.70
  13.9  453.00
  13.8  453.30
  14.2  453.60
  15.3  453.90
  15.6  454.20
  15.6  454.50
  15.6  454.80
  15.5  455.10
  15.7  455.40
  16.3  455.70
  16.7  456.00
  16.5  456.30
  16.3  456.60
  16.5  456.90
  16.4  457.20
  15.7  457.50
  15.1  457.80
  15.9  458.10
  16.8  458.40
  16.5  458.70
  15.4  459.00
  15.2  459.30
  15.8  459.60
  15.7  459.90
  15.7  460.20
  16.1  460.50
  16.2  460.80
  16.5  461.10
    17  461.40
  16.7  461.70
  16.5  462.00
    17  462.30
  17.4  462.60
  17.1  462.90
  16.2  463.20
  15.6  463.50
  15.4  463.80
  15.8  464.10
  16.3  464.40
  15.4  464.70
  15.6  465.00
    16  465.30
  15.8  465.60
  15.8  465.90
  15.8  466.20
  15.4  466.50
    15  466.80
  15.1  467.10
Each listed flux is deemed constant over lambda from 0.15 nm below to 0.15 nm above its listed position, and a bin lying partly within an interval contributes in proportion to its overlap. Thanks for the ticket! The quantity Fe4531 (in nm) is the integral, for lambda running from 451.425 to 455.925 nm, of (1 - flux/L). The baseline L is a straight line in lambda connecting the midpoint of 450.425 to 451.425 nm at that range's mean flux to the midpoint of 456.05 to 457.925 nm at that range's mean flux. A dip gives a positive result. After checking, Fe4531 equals 0.33 nm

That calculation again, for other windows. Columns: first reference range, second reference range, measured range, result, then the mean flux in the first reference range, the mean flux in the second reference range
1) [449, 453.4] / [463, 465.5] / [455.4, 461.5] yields -0.15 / 15.6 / 15.8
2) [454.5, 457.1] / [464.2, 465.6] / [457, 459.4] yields 0.02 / 16.1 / 15.8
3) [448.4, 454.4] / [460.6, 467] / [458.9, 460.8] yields 0.03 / 15.5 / 16.1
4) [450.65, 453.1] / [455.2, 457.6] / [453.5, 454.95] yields 0.07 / 15.8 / 16.3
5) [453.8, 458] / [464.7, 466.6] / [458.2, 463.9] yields -0.16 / 15.9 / 15.7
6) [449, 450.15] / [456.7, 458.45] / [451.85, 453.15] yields 0.02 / 14.9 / 16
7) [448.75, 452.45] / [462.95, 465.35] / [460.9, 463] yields -0.13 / 15.9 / 15.8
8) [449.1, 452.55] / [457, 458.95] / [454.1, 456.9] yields 0.00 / 16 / 16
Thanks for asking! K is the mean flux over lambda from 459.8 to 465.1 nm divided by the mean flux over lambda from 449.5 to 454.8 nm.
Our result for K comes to 1.04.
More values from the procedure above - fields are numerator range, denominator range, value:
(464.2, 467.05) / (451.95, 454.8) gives 1.05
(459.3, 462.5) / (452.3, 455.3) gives 1.09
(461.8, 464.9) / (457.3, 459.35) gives 1.03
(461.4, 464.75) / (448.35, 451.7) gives 1.03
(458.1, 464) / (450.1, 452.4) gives 0.98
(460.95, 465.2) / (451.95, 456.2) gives 1.07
